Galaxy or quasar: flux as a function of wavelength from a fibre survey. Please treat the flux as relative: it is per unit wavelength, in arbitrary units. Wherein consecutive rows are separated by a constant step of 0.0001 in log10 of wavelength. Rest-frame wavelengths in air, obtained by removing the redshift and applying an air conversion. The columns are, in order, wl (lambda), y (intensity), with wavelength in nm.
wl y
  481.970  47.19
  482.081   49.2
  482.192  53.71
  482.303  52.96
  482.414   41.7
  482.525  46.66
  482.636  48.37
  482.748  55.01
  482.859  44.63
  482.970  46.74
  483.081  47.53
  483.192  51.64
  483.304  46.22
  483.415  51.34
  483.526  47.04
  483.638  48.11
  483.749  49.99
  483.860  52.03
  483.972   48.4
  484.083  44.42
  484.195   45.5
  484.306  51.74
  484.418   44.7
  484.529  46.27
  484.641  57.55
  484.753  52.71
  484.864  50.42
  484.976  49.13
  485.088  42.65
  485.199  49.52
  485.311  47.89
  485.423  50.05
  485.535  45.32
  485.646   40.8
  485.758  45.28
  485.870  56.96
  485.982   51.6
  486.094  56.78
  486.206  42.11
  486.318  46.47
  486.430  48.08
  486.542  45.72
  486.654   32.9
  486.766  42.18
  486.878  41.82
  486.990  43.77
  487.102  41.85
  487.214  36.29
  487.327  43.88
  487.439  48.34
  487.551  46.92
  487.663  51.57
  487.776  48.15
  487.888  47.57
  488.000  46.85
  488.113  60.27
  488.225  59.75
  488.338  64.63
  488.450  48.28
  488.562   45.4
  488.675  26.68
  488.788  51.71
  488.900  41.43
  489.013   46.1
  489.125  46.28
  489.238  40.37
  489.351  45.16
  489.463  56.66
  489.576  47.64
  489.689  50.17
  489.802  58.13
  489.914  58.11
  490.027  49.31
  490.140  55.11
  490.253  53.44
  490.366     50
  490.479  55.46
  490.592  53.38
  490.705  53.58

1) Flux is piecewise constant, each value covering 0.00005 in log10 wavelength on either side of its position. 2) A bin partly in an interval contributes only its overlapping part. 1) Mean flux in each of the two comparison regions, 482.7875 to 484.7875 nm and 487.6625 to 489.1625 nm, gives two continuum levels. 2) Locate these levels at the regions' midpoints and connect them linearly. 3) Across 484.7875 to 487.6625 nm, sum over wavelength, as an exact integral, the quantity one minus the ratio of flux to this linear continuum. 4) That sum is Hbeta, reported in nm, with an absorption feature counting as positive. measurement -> 0.16 nm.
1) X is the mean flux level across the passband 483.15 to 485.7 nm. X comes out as 48.4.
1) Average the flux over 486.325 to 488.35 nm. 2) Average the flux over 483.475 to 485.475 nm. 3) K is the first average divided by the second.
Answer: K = 0.96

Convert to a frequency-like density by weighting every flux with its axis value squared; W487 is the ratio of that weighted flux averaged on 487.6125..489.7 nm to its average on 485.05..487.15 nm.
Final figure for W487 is 1.07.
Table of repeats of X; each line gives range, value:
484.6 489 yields 47.4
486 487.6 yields 44.2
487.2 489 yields 48.2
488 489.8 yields 48.9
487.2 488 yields 46.7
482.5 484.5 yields 48.3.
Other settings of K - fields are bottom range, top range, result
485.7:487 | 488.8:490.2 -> 1.07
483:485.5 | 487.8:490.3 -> 1.02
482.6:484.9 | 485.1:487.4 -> 0.93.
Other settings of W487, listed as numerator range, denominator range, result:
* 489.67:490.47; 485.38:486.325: 1.13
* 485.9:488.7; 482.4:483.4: 1.00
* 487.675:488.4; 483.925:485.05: 1.12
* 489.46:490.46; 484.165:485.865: 1.12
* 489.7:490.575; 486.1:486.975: 1.26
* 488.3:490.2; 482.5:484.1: 1.03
